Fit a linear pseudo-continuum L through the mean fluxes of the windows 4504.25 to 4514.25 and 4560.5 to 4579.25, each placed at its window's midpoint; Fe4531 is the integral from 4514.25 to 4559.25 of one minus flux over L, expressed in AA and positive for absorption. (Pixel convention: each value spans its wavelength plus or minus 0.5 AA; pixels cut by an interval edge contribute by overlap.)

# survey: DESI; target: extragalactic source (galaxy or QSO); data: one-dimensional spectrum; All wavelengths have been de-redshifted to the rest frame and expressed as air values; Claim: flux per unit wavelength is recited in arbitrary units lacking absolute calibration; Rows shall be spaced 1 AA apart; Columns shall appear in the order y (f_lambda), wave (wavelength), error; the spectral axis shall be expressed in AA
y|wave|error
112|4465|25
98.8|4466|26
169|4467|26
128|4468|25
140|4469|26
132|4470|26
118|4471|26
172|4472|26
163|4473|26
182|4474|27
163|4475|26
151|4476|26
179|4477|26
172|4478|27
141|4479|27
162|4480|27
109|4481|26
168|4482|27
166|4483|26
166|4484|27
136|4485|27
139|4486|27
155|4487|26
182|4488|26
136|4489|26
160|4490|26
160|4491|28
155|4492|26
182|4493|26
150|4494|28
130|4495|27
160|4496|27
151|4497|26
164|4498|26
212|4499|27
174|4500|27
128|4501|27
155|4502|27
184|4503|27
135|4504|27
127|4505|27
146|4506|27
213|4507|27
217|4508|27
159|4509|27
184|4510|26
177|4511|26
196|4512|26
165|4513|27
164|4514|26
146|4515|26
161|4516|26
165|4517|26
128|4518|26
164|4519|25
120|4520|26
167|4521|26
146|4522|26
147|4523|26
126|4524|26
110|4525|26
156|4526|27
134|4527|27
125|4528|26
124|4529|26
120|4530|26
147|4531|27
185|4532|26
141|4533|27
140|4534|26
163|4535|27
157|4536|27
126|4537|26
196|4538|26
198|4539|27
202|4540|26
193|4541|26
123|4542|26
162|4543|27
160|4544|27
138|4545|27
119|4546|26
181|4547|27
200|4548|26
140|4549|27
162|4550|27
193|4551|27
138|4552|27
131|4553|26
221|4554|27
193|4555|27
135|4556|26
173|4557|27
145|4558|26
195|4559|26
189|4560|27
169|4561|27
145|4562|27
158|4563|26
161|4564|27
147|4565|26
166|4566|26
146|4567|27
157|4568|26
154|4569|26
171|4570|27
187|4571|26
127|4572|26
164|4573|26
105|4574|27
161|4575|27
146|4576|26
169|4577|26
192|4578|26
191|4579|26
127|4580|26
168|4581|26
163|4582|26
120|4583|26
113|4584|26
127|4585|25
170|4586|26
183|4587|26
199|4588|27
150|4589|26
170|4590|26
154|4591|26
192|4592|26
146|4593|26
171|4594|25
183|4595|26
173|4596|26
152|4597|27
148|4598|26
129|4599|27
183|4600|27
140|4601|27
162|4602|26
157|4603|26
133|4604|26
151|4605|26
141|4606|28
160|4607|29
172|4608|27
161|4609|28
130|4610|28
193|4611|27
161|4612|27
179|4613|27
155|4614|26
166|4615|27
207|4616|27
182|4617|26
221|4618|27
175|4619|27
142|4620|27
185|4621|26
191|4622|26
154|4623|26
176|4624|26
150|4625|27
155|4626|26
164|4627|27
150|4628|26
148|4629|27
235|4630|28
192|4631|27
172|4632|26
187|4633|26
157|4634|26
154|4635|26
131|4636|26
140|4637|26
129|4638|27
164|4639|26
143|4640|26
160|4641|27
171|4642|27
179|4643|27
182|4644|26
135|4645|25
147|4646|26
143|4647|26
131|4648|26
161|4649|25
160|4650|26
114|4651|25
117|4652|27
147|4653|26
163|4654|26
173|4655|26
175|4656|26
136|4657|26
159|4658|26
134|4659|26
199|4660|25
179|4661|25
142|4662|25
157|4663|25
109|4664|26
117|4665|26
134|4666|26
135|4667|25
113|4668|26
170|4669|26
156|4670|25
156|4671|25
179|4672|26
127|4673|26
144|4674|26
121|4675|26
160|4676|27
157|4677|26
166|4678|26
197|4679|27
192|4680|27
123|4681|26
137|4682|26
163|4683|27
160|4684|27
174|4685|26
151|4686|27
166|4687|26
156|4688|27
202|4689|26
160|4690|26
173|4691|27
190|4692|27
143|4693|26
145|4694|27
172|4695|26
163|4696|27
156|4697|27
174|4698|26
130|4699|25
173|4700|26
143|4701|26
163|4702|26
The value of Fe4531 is 3.07 AA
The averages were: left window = 174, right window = 158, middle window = 155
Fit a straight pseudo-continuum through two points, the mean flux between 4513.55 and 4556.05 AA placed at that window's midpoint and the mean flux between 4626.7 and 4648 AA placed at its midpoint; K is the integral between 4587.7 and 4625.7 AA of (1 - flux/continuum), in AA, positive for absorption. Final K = -1.6 AA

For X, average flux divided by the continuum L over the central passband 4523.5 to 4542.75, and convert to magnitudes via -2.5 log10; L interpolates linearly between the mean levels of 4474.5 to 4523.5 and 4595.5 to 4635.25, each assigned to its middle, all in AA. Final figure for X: 0.07 mag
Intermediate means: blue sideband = 160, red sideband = 166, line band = 151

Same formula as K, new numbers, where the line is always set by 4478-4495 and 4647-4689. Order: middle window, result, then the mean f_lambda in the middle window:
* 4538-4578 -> -2.5 AA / 163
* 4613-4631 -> -2.6 AA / 175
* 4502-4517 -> -1.5 AA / 169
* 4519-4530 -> 1.3 AA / 136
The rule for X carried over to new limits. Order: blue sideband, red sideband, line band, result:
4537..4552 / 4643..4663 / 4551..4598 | 0.013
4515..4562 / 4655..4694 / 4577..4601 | -0.032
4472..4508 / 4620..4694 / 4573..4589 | 0.018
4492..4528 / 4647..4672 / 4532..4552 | -0.048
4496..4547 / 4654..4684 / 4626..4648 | -0.048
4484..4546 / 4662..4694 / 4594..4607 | 0.001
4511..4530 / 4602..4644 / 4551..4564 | -0.090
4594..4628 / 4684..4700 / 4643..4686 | 0.087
